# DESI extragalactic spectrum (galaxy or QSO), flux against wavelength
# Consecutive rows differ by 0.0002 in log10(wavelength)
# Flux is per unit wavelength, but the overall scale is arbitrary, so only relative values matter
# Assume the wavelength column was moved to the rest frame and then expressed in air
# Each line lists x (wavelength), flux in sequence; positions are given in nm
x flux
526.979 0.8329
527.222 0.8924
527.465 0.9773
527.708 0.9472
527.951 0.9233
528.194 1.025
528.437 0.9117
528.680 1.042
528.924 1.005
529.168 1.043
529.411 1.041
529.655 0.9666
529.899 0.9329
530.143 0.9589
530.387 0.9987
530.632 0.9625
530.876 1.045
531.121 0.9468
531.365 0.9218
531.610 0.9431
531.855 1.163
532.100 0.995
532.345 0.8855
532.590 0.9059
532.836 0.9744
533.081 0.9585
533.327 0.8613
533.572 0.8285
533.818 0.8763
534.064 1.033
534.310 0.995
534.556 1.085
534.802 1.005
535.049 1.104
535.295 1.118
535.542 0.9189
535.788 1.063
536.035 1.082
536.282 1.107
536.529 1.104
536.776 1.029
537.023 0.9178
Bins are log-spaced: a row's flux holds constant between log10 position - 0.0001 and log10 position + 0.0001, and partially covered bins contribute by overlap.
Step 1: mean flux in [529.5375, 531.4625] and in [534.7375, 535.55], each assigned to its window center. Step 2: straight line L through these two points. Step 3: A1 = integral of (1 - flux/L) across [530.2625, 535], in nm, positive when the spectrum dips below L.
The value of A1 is 0.17 nm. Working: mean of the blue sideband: 0.967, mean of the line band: 0.97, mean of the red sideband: 1.05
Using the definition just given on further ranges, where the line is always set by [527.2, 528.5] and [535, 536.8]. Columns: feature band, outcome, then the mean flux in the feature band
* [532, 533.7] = 0.18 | 0.914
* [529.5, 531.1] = 0.02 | 0.976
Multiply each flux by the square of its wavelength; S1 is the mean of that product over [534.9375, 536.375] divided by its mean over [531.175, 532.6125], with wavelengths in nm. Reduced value 1.11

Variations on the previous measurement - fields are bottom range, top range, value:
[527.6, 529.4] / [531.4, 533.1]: 1.00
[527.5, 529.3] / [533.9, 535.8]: 1.08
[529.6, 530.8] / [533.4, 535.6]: 1.05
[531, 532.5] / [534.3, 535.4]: 1.11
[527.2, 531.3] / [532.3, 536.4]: 1.03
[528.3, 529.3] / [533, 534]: 0.90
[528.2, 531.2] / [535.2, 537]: 1.09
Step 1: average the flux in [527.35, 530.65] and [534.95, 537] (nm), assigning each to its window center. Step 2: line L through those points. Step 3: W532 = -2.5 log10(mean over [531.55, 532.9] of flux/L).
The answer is 0.04 mag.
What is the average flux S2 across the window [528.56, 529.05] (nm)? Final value 1.02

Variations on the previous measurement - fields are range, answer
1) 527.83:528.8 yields 0.976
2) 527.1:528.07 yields 0.935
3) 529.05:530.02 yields 0.996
